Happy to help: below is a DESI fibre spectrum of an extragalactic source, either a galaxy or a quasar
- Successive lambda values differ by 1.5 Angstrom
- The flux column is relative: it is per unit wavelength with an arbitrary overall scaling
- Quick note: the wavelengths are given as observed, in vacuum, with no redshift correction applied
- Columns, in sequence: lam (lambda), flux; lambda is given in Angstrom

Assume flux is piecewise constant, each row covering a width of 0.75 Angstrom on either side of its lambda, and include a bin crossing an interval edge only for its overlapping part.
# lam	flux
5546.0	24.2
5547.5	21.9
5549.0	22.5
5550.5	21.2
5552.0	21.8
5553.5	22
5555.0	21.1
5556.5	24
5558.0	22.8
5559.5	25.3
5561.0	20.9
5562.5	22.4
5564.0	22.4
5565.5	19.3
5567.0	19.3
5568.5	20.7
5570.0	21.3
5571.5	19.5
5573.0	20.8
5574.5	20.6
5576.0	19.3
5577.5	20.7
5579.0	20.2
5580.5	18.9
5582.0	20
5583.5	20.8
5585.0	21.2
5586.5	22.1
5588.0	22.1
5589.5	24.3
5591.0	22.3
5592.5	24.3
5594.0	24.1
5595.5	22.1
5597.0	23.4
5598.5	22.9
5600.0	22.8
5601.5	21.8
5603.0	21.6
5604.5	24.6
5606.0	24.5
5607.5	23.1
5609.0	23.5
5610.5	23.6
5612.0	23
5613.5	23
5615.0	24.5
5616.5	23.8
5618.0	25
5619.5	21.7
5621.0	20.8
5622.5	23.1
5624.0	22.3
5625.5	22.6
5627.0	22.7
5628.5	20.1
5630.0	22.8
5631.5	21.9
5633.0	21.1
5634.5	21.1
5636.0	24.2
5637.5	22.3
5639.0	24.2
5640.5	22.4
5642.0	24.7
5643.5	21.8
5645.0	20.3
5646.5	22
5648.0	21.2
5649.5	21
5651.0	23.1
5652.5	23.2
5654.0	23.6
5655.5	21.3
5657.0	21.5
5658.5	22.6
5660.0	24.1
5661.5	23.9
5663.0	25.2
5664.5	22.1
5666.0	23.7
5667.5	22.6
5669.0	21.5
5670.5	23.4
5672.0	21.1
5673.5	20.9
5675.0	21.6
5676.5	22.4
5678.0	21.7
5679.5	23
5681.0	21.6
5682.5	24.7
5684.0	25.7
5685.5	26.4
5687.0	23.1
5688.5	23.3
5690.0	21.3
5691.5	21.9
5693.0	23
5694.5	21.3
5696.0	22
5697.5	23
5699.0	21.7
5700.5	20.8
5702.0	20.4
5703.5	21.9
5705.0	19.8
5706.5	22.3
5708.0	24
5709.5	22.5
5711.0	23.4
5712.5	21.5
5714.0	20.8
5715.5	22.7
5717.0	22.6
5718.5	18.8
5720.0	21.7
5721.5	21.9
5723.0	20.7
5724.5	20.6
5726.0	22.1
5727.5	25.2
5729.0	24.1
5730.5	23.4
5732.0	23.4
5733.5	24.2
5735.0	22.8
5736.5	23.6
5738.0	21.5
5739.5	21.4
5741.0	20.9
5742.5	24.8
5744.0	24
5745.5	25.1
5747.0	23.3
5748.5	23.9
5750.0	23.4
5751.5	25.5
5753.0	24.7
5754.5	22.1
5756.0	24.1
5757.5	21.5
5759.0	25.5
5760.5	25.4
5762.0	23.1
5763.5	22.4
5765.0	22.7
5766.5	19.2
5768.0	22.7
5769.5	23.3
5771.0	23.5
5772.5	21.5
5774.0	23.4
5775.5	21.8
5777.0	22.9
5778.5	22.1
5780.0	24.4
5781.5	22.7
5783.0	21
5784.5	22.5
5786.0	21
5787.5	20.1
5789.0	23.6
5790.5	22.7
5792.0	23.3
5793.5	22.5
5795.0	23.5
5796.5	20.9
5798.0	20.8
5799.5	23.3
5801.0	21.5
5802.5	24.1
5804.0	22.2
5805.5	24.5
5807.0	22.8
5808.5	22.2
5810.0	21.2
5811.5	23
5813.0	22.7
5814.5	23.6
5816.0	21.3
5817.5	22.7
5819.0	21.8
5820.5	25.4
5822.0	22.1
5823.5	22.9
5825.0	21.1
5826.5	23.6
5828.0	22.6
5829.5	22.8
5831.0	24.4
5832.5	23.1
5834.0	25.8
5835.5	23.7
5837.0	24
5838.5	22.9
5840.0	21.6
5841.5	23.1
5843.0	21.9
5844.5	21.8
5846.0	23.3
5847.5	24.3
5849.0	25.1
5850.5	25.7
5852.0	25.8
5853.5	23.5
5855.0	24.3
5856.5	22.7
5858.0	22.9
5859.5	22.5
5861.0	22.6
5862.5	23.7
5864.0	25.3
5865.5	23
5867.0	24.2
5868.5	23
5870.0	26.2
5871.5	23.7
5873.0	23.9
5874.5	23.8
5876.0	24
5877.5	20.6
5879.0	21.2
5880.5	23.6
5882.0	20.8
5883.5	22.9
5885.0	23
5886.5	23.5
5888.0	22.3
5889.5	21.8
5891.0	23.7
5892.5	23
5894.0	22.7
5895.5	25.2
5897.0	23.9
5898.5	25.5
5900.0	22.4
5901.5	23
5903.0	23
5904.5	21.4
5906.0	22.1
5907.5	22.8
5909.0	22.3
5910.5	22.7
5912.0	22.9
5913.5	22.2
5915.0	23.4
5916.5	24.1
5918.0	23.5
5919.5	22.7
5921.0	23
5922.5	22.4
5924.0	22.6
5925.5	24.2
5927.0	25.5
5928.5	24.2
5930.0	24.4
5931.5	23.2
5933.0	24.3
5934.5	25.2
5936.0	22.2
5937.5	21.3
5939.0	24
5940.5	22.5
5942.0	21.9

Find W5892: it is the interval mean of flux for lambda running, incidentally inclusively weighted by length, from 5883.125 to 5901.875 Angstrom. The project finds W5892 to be 23.3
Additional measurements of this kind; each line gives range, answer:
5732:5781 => 23.1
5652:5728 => 22.4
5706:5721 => 22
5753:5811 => 22.6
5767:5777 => 22.6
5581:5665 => 22.7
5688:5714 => 22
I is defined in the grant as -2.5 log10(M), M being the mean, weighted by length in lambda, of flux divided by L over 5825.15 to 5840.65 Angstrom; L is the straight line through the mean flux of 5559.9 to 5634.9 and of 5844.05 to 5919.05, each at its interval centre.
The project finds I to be -0.01 mag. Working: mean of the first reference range 22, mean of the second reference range 23.3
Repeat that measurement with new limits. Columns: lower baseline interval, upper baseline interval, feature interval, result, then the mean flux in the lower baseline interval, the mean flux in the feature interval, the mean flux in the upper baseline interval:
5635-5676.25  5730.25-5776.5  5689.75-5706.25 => 0.06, 22.6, 21.6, 23.2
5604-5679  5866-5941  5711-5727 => 0.06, 22.6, 21.5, 23.2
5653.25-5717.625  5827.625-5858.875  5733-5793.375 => 0.01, 22.5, 22.9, 23.6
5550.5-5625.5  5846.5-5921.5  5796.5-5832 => 0.02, 22.1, 22.7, 23.3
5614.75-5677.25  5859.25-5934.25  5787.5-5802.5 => 0.03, 22.5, 22.4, 23.3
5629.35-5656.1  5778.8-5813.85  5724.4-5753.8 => -0.05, 22.3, 23.5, 22.5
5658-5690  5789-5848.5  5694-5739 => 0.04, 23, 22.2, 22.9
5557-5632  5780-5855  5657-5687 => -0.03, 22.1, 23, 22.9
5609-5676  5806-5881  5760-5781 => 0.01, 22.6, 22.7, 23.3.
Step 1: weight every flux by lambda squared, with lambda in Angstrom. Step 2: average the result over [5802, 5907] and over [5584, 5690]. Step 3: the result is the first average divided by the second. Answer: 1.1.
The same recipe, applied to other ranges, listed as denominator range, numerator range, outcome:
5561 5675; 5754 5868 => 1.11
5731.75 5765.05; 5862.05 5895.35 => 1.03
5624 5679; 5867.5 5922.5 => 1.12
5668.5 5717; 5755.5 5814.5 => 1.05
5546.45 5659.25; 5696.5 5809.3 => 1.07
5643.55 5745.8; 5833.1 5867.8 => 1.11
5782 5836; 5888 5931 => 1.06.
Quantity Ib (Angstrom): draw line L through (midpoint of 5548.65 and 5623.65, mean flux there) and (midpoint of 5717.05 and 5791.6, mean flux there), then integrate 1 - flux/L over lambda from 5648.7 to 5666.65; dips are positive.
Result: -0.4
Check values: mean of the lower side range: 22.1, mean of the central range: 22.9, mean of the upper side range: 22.8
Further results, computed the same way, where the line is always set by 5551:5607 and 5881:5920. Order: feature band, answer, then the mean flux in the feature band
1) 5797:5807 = -0.03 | 22.7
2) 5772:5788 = 0.26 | 22.2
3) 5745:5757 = -0.80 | 23.9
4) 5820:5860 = -1.20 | 23.4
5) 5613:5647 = -0.80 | 22.5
